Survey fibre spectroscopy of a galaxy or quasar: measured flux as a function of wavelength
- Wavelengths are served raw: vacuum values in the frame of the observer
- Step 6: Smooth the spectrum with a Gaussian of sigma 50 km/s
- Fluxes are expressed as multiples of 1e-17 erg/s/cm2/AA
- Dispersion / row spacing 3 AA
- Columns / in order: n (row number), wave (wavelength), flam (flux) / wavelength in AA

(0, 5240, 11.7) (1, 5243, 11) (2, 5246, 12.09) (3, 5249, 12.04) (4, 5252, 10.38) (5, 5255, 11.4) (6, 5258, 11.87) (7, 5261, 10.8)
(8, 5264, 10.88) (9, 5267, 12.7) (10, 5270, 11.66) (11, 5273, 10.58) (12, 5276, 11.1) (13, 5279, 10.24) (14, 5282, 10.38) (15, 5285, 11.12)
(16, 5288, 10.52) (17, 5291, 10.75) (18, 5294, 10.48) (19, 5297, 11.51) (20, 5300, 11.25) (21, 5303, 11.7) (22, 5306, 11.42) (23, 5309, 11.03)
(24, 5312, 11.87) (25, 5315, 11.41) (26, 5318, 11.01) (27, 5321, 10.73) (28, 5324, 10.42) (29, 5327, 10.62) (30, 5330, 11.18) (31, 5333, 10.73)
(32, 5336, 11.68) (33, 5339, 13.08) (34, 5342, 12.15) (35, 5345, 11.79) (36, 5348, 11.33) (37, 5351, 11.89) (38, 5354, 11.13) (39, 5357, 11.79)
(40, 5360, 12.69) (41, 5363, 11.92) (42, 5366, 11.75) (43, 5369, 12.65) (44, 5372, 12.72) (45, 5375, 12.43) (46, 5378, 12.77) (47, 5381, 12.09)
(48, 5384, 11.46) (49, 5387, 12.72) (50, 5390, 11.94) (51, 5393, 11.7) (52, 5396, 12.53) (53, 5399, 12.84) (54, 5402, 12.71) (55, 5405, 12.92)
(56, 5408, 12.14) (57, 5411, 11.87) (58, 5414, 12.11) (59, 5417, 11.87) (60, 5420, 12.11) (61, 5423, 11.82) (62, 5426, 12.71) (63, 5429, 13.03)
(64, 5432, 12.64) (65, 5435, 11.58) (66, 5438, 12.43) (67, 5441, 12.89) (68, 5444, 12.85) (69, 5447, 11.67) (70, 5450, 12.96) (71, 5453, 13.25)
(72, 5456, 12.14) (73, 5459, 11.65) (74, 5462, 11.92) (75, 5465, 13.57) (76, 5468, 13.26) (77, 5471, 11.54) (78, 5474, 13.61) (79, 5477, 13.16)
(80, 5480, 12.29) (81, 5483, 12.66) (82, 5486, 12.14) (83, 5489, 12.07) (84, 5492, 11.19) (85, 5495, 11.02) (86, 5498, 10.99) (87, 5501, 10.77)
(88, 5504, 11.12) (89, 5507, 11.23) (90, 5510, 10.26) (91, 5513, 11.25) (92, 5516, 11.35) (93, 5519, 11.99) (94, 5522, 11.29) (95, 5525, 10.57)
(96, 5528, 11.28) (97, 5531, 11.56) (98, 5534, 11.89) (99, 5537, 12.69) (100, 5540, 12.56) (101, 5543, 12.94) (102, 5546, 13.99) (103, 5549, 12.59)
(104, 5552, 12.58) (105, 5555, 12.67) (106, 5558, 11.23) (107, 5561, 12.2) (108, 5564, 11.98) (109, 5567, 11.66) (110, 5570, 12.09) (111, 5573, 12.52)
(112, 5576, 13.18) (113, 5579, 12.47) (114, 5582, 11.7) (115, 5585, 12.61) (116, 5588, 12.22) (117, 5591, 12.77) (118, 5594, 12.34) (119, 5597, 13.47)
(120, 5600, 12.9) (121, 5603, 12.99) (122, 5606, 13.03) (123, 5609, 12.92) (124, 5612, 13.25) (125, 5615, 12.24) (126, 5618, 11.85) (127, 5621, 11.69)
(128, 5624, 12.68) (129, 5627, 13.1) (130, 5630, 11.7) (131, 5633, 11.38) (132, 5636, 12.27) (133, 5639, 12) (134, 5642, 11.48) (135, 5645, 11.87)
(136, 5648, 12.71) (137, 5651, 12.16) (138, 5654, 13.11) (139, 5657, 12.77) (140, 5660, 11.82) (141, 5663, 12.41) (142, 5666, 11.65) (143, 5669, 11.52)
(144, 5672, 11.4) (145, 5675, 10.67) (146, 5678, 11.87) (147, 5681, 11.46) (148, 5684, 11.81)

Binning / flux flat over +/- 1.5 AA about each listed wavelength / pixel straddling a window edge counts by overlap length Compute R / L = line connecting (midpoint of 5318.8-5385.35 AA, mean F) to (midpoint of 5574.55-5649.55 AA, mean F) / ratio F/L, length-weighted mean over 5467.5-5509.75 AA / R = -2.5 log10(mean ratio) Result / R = 0.024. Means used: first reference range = 11.8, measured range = 11.9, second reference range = 12.4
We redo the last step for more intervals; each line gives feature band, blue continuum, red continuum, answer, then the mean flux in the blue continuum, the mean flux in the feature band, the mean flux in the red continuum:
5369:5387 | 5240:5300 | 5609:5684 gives -0.09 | 11.1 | 12.4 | 12.1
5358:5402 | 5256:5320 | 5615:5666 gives -0.08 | 11.2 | 12.3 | 12.2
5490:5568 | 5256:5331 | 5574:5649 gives 0.03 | 11.1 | 11.7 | 12.4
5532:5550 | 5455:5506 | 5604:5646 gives -0.05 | 12.1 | 12.7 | 12.3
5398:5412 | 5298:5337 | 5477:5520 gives -0.11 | 11.2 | 12.5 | 11.5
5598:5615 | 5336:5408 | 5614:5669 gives -0.07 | 12.2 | 13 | 12.1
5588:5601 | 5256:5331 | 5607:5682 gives -0.07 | 11.1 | 12.8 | 12.1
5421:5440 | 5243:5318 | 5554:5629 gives -0.05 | 11.2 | 12.4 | 12.5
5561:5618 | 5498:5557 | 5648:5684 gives -0.06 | 11.8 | 12.5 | 11.9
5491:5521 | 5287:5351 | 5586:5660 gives 0.08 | 11.3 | 11.1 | 12.4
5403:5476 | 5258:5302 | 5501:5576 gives -0.08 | 11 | 12.4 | 11.9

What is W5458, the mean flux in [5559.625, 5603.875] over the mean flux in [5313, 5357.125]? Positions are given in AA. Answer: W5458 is 1.09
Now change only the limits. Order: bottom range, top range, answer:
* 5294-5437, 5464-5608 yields 1.02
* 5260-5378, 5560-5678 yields 1.07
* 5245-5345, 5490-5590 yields 1.06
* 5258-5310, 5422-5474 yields 1.13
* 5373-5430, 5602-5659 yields 1.01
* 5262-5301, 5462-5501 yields 1.11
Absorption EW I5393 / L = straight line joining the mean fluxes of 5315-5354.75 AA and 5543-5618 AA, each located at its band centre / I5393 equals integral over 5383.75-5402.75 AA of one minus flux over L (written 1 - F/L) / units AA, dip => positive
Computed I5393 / -1.1 AA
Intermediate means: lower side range 11.4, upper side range 12.6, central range 12.3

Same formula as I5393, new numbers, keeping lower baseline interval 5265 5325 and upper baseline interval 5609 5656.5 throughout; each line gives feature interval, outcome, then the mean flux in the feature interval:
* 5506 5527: 1.29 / 11.1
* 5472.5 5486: -1.27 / 12.8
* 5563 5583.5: -0.30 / 12.2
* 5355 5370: -1.03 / 12.1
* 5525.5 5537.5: 0.24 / 11.7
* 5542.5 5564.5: -0.99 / 12.5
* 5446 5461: -0.90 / 12.3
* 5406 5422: -0.74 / 12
